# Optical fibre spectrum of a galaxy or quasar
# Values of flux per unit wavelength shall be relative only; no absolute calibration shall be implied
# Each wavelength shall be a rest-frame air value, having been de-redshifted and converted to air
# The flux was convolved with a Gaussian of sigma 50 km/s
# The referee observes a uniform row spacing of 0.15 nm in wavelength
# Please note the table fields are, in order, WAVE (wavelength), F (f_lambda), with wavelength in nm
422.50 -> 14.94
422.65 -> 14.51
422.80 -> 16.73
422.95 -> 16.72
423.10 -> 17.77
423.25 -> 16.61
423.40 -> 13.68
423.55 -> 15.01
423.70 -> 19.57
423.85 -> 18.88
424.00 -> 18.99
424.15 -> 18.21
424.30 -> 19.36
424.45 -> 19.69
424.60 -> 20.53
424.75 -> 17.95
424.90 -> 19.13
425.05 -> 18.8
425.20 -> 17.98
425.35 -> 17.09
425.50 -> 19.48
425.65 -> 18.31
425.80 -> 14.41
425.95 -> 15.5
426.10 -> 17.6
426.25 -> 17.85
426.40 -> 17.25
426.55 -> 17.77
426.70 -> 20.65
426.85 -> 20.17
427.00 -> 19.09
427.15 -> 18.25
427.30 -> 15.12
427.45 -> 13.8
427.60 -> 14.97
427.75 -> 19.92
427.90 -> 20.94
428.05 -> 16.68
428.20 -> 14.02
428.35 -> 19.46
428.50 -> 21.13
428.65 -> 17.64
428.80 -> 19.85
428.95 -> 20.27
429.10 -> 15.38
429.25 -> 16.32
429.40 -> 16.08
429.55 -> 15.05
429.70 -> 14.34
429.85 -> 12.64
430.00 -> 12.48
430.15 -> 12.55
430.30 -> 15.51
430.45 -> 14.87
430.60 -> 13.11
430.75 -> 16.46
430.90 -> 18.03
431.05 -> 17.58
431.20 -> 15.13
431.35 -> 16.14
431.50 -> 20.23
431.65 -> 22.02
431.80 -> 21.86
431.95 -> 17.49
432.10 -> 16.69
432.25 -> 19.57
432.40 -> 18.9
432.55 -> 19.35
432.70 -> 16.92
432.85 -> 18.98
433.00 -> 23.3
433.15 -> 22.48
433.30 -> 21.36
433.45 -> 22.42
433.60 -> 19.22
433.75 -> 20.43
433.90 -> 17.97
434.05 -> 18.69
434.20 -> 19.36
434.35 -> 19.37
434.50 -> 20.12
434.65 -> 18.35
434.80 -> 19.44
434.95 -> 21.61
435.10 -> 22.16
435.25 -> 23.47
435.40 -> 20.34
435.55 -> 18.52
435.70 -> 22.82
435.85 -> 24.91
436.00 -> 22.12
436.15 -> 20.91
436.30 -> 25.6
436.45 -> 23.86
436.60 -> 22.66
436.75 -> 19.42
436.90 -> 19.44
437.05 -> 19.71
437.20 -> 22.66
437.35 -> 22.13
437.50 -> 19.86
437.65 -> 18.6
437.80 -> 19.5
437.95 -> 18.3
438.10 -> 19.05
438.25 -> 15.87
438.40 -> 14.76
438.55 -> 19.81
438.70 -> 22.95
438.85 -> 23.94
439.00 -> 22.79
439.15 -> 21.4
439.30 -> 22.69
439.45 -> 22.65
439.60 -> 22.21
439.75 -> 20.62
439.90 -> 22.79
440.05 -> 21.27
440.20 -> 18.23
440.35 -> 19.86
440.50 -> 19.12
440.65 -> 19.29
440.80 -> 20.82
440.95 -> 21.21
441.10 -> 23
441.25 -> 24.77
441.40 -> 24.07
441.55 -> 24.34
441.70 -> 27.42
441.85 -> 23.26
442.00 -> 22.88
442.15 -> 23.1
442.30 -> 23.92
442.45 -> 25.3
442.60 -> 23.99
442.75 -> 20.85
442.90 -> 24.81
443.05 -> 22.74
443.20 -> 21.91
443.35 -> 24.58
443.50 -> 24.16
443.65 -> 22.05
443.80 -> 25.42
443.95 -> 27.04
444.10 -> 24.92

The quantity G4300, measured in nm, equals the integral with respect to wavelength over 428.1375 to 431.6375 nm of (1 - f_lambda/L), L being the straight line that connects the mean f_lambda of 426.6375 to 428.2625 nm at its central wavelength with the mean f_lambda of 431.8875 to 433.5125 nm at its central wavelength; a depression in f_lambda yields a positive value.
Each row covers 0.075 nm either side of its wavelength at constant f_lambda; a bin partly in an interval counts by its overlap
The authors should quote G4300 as 0.42 nm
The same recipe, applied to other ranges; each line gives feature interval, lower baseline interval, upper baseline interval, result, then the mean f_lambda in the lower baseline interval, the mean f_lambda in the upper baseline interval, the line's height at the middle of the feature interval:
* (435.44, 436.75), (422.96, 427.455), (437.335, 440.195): -0.16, 17.9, 20.5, 20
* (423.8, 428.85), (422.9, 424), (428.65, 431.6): -0.47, 17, 16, 16.6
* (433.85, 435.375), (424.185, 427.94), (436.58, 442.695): 0.01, 18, 21.4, 20.2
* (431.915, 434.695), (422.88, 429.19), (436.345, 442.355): 0.03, 17.9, 21.4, 19.8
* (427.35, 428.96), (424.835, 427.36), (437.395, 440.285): 0.04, 17.9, 20.4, 18.3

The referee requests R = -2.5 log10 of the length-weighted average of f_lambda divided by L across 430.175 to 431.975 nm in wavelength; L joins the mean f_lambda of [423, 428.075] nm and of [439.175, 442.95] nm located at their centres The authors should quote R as 0.14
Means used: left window 17.9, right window 22.5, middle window 17.2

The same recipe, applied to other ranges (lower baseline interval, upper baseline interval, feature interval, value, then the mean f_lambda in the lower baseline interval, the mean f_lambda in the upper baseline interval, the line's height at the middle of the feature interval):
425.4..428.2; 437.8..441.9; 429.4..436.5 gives 0.02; 17.6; 21.3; 19.3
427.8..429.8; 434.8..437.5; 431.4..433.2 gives -0.01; 17.4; 21.8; 19.5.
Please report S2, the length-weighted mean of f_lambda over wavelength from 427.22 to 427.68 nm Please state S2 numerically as 14.7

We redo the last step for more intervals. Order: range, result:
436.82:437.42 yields 21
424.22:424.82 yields 19.4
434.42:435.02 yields 19.9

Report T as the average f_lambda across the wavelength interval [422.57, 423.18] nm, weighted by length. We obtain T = 16.4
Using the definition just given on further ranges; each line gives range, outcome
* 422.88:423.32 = 17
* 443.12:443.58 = 23.5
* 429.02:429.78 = 15.4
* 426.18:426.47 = 17.6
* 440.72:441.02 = 21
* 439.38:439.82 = 21.8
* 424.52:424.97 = 19.2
